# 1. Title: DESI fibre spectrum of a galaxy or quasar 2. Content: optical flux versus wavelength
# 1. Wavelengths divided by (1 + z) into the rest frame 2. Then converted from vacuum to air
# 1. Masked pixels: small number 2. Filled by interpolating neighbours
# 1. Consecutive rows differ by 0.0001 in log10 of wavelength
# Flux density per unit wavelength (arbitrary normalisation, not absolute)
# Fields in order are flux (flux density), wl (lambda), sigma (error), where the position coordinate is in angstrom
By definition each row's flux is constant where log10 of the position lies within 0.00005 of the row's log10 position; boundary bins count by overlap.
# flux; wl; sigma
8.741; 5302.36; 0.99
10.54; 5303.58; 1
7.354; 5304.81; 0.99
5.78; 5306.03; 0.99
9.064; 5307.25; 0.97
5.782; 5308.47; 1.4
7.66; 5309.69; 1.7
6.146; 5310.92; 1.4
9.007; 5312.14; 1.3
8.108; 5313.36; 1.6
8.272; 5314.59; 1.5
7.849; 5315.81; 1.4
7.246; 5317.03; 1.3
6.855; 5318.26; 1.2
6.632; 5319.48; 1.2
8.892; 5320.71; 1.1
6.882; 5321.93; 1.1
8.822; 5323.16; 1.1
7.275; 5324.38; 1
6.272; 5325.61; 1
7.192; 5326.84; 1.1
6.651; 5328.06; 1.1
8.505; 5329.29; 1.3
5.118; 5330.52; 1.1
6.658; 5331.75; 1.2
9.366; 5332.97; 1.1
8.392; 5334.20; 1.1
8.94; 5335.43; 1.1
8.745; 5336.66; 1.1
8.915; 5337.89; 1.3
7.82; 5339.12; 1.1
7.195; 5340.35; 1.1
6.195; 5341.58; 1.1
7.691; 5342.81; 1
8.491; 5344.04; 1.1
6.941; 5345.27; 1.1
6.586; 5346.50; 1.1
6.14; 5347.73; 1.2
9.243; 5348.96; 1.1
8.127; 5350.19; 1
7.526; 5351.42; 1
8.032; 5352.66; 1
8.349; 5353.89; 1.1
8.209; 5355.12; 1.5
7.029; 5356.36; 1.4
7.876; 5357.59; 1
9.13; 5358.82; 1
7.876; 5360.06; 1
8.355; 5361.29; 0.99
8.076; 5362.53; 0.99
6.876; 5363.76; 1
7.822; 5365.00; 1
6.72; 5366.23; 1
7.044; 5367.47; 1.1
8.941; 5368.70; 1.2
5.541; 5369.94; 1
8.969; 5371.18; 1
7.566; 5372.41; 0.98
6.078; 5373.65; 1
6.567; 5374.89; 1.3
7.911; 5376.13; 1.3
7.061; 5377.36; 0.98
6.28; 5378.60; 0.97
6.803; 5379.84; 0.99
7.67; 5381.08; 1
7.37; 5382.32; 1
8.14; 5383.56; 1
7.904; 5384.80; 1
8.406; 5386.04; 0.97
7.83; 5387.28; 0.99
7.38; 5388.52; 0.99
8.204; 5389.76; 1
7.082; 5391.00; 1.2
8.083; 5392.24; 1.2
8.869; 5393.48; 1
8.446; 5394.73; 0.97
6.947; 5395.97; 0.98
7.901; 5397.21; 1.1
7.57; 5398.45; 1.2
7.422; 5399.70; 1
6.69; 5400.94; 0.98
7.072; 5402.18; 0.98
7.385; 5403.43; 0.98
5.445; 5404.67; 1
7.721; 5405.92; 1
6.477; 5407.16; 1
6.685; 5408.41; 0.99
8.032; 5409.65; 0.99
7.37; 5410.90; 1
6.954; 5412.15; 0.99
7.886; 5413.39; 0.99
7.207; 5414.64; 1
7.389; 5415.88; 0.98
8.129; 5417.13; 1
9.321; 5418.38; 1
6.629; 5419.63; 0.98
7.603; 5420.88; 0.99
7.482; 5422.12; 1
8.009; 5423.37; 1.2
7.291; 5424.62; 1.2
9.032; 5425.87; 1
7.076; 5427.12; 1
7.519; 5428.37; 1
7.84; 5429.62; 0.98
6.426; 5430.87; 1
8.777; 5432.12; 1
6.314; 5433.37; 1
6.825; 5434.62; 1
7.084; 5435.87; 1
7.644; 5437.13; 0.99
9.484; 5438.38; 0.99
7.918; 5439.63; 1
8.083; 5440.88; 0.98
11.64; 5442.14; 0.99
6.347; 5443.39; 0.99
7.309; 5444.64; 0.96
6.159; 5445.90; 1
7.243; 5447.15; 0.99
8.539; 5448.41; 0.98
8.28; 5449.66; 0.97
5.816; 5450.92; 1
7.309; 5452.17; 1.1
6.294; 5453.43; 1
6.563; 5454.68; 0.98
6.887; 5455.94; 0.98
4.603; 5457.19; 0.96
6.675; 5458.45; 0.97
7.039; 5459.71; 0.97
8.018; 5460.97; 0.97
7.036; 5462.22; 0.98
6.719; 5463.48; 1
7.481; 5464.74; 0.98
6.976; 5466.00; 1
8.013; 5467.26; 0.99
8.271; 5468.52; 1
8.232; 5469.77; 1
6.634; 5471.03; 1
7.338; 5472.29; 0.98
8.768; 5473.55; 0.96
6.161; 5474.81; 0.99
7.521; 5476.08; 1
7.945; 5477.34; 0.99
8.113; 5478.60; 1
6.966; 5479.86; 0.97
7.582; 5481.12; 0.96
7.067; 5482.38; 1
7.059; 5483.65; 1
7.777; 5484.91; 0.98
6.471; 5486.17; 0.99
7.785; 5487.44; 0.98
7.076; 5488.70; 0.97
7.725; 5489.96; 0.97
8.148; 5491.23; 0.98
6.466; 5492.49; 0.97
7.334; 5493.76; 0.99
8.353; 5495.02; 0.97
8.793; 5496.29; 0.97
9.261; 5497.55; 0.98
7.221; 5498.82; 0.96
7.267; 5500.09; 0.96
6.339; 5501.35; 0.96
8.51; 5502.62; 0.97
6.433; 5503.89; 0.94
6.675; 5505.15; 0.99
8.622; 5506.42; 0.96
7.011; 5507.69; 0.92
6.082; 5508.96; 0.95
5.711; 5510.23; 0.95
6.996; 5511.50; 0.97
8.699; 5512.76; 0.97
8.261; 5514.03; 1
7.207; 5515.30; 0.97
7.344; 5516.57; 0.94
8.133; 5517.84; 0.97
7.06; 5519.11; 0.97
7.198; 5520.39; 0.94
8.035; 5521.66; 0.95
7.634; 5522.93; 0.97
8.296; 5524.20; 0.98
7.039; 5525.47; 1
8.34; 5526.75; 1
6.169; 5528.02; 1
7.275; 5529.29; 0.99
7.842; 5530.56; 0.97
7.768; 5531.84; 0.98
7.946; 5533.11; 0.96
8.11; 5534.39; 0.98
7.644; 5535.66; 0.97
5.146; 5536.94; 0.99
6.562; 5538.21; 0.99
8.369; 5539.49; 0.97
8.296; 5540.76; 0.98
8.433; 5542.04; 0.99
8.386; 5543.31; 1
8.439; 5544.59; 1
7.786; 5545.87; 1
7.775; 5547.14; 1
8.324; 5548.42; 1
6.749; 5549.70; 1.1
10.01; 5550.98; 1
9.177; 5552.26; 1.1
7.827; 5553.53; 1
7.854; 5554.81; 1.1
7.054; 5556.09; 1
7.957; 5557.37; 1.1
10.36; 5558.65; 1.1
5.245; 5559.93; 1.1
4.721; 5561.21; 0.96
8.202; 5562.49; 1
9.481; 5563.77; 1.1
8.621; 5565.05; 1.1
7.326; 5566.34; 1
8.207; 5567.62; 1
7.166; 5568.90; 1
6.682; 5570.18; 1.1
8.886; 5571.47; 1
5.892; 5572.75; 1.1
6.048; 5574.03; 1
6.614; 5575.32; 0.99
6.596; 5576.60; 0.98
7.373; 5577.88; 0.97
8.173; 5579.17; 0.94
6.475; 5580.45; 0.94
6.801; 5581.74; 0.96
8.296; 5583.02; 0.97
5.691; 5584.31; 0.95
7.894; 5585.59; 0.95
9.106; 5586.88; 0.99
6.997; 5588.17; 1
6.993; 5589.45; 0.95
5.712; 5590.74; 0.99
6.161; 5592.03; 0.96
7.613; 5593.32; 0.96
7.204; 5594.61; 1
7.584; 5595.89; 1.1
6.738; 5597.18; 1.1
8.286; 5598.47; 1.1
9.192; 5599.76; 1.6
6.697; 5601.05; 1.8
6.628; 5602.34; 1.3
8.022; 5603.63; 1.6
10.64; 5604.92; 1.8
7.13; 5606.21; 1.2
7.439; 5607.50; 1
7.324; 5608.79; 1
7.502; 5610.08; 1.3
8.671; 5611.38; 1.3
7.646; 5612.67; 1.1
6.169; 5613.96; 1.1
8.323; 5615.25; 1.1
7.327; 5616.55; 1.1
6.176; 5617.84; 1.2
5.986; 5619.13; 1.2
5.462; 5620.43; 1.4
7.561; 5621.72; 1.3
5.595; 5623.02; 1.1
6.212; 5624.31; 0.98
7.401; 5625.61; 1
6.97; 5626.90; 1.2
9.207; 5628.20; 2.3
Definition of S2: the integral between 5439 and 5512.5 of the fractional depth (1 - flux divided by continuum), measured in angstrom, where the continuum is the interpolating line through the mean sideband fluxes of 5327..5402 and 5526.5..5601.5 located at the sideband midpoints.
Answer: 2.0 angstrom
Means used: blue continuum 7.63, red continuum 7.53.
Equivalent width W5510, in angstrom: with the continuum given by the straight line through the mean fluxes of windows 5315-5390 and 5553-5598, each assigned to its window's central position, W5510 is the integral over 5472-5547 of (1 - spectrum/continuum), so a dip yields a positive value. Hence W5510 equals -1.4 angstrom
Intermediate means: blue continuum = 7.59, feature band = 7.53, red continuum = 7.3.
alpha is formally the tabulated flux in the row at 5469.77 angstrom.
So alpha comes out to 8.232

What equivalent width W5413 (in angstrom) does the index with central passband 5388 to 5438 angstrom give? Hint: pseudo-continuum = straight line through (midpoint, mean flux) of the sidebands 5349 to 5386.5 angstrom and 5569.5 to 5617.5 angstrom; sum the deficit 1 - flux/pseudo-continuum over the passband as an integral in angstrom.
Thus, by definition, 0.6 angstrom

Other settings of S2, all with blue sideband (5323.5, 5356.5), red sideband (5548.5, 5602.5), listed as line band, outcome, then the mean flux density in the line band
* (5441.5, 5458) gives 0.9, 7.15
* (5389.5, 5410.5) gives 0.5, 7.4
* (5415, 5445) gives -0.9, 7.8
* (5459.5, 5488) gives 0.3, 7.44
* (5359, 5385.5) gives 0.6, 7.44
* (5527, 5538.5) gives 0.4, 7.22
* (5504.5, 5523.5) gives 0.3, 7.38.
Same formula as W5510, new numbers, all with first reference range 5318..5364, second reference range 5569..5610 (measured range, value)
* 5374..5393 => 0.3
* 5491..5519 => -0.1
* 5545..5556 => -1.1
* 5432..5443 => -0.8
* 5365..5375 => 0.5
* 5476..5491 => 0.1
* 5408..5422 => 0.0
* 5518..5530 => -0.1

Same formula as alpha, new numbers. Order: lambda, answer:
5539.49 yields 8.369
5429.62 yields 7.84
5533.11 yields 7.946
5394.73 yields 8.446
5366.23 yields 6.72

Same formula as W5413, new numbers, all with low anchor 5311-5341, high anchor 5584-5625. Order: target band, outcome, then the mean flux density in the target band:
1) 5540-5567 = -2.46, 8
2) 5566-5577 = 0.39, 7.05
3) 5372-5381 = 0.82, 6.92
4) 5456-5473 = 0.73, 7.16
